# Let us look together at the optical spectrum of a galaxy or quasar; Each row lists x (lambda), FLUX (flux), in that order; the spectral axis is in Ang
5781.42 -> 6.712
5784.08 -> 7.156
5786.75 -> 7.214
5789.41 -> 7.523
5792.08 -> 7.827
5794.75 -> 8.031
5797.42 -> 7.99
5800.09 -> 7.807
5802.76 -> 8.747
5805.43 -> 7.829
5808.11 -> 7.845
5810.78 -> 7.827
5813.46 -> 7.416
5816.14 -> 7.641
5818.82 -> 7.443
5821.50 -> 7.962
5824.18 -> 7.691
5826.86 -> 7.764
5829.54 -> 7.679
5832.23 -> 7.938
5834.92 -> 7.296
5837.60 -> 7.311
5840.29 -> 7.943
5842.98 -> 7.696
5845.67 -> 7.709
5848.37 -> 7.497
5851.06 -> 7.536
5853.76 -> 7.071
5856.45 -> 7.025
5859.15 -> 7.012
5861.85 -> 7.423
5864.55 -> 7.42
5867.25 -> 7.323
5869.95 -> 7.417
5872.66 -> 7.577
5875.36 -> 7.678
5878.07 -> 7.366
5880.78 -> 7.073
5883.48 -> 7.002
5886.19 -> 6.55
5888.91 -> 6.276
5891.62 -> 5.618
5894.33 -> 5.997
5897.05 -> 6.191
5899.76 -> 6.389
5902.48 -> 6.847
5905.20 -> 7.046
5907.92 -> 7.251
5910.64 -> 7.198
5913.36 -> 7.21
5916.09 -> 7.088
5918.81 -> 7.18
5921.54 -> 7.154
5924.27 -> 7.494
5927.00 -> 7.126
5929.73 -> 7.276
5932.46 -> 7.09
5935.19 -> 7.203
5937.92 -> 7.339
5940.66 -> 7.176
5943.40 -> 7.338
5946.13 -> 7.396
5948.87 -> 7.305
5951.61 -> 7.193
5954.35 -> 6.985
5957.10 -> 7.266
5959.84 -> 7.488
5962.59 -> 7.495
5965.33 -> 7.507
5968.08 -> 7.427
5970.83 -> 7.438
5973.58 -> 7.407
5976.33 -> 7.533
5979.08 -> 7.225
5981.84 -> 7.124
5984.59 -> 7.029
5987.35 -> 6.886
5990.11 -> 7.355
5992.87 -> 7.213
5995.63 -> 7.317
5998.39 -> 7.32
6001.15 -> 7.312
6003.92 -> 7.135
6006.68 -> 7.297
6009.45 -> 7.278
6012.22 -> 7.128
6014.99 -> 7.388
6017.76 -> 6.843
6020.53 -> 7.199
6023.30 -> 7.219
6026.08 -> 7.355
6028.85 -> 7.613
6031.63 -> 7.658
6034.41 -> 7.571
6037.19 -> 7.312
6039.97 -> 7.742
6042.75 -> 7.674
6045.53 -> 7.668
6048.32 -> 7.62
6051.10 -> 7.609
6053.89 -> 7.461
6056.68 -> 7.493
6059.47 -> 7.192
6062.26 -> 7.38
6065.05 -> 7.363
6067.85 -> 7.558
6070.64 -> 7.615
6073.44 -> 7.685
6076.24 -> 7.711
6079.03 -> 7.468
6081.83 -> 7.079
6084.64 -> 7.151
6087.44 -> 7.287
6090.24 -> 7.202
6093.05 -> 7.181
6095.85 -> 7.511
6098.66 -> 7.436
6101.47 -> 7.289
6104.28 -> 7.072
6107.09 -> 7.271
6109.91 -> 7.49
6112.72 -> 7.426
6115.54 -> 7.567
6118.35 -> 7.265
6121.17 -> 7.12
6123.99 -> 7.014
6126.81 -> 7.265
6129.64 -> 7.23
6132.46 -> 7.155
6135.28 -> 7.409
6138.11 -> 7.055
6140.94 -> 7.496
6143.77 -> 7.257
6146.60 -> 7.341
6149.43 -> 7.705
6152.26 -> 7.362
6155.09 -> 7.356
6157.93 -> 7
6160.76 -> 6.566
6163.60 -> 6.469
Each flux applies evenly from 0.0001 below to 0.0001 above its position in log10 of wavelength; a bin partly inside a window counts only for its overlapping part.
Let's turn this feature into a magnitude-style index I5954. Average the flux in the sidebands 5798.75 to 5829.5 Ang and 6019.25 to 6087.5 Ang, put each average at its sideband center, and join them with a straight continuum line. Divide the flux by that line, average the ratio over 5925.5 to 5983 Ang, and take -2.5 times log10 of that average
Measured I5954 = 0.04 mag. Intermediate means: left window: 7.81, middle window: 7.3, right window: 7.47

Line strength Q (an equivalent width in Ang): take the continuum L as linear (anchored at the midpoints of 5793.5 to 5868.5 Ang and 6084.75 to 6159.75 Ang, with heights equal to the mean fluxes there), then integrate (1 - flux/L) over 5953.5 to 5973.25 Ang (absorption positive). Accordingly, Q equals 0.3 Ang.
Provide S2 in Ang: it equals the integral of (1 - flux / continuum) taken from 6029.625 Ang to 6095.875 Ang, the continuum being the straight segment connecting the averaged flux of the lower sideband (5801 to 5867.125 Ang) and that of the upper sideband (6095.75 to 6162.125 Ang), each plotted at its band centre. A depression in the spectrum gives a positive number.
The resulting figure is -1.06 Ang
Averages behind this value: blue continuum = 7.61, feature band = 7.47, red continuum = 7.27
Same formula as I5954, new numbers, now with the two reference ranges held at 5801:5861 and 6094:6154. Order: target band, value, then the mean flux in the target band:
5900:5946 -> 0.05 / 7.17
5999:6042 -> 0.01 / 7.34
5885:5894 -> 0.23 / 6.12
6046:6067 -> -0.01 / 7.46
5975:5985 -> 0.03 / 7.25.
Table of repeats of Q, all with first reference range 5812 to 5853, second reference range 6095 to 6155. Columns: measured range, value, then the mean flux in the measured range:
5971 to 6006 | 1.0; 7.25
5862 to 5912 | 4.3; 6.91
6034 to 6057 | -0.5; 7.58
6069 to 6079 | -0.4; 7.65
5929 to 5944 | 0.6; 7.23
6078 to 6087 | 0.2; 7.22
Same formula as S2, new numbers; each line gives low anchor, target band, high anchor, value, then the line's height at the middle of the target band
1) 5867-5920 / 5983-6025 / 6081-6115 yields -0.5 Ang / 7.11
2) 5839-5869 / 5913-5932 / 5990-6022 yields 0.3 Ang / 7.33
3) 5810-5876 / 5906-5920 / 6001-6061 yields 0.6 Ang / 7.48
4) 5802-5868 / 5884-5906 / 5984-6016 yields 3.2 Ang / 7.46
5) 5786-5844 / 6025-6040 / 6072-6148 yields -0.2 Ang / 7.43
